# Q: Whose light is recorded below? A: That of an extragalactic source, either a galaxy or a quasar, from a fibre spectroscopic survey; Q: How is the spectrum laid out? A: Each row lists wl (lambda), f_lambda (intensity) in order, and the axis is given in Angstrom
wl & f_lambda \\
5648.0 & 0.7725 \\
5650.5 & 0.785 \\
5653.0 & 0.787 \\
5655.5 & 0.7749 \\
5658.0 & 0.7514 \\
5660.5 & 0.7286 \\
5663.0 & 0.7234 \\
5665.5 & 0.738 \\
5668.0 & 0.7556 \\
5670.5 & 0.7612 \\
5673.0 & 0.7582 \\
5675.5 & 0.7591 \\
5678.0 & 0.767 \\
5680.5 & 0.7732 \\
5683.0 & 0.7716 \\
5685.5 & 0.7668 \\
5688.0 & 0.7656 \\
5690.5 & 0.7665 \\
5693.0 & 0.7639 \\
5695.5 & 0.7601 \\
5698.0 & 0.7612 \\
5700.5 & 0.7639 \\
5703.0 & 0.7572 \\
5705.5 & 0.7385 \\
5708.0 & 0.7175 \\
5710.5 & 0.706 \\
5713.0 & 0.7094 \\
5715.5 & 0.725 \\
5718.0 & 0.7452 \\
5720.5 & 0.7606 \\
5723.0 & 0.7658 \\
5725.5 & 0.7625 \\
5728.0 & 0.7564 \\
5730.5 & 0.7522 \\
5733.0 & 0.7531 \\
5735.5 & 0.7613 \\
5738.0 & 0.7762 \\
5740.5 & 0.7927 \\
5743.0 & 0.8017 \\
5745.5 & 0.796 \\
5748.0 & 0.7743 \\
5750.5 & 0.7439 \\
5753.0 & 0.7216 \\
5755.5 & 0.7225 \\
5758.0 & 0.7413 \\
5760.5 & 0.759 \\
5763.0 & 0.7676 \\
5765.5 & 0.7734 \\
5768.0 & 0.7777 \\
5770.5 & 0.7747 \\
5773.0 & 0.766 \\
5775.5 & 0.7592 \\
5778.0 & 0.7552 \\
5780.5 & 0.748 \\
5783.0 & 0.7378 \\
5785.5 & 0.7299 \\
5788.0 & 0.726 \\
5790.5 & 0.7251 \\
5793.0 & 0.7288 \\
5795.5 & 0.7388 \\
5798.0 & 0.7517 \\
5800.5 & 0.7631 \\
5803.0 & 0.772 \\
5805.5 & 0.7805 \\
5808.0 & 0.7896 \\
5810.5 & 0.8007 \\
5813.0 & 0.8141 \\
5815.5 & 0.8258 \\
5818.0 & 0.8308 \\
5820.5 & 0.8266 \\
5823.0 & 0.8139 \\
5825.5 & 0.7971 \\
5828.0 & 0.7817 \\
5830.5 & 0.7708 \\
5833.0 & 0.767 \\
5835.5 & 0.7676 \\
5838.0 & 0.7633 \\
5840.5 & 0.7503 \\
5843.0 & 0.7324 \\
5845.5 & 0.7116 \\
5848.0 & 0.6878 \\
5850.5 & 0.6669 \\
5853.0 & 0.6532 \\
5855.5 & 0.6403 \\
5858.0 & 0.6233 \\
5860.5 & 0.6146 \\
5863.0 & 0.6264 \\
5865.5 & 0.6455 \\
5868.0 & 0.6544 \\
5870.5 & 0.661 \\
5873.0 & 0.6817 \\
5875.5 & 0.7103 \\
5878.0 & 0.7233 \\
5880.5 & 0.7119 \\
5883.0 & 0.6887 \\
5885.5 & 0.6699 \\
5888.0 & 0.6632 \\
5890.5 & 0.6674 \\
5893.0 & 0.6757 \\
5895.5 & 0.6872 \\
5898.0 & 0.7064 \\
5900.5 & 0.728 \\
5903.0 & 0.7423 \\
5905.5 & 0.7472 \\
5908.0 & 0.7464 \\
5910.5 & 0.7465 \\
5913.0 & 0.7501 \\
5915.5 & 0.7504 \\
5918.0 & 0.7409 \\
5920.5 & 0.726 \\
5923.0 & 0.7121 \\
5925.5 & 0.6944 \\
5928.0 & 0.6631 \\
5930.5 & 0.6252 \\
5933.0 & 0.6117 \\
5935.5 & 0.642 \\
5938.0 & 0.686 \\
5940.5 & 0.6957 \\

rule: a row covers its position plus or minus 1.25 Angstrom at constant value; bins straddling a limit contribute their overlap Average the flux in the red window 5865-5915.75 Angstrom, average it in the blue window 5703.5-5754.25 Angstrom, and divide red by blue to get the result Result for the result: 0.93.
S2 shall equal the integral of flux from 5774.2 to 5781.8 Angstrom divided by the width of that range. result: 0.754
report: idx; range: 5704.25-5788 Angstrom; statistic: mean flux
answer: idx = 0.753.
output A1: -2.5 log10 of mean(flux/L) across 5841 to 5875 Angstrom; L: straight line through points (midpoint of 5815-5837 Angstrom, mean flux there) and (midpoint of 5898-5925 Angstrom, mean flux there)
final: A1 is 0.166 mag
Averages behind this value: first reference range 0.797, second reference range 0.736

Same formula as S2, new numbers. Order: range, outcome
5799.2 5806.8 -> 0.772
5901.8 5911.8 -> 0.746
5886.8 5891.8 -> 0.665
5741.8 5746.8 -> 0.799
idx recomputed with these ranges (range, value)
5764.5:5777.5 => 0.769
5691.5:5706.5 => 0.758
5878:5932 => 0.707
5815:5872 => 0.721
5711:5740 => 0.751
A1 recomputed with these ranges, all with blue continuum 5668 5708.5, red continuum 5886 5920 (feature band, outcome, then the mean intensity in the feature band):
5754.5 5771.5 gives -0.020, 0.76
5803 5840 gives -0.084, 0.793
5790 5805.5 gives -0.017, 0.75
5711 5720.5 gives 0.037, 0.729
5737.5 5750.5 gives -0.050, 0.785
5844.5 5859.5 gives 0.103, 0.662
